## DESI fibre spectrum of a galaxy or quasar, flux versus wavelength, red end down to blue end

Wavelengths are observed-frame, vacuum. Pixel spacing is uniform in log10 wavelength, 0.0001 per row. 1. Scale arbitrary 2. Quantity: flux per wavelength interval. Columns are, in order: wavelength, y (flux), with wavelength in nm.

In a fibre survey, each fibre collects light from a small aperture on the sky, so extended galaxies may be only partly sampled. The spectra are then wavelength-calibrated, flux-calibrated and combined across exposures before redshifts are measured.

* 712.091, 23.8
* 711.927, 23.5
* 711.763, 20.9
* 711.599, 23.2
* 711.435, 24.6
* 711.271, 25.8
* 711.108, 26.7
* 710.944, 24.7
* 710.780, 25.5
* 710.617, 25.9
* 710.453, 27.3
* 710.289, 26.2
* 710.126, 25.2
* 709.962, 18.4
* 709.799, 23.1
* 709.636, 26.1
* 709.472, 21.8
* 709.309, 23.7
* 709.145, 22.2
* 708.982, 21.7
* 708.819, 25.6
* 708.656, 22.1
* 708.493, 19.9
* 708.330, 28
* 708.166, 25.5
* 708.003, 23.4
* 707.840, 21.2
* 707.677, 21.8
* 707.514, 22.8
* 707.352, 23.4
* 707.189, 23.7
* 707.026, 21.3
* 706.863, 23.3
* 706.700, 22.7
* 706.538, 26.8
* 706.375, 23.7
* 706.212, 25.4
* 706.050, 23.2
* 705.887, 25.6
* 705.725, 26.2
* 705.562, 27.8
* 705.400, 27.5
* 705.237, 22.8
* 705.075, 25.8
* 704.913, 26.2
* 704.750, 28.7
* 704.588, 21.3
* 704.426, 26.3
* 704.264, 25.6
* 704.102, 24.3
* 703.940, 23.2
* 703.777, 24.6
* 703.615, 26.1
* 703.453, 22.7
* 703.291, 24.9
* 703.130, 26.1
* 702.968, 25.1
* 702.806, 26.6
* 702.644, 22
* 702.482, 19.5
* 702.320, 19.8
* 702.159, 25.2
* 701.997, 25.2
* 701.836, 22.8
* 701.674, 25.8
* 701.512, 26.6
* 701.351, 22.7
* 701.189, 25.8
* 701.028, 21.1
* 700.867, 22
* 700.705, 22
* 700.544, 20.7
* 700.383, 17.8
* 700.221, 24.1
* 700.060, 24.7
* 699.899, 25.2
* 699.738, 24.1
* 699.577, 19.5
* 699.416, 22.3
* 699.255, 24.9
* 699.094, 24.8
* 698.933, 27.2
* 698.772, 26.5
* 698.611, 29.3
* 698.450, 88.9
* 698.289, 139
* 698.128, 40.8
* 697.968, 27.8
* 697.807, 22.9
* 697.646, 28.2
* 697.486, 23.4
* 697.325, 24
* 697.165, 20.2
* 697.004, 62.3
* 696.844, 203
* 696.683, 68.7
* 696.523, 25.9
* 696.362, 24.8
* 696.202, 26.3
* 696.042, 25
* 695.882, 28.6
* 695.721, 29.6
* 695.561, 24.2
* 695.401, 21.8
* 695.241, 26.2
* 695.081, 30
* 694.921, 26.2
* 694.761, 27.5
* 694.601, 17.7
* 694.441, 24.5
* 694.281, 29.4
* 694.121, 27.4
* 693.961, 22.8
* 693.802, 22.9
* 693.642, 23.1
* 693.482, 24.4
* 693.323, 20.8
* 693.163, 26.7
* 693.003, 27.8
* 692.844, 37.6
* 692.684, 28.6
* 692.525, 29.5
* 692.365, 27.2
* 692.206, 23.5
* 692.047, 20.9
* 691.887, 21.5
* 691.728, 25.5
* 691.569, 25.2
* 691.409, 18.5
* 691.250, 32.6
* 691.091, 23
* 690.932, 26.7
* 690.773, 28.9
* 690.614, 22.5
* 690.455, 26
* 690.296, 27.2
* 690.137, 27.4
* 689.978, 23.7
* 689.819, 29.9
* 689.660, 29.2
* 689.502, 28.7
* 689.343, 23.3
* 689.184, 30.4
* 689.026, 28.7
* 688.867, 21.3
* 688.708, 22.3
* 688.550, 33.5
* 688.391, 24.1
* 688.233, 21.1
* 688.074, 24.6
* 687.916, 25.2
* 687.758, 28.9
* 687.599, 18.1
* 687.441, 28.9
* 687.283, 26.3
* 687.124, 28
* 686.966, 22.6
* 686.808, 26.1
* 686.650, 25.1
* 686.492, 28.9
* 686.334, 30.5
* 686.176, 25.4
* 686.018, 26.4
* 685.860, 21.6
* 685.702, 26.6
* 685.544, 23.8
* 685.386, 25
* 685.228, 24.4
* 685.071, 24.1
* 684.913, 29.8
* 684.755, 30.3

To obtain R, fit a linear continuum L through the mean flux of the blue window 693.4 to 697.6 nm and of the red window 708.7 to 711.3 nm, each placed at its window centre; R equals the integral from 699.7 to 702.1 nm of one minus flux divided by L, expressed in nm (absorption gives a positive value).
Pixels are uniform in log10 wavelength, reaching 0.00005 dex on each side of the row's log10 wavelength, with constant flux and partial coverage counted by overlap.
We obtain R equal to 0.589 nm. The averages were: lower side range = 35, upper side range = 24.3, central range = 23.4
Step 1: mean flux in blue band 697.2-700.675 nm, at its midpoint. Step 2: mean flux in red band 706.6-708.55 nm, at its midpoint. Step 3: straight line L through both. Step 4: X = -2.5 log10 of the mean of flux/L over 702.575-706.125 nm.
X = 0.07 mag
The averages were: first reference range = 33.3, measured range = 25.1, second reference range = 23.2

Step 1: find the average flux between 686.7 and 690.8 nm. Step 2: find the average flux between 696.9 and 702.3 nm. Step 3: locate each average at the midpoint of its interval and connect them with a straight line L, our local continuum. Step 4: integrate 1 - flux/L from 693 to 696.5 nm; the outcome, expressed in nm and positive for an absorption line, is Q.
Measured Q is 0.47 nm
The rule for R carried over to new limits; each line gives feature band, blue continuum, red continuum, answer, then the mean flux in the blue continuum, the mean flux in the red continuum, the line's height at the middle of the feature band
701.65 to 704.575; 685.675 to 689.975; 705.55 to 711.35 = 0.06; 26.1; 24.1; 24.6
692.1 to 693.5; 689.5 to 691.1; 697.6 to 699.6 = 0.16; 26.7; 40.9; 31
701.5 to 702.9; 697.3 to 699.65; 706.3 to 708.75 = 0.37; 38.3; 23.3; 32.2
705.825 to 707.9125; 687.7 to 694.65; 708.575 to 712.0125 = 0.08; 25.8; 24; 24.3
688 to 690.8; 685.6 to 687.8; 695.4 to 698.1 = 0.35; 25.9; 41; 29.9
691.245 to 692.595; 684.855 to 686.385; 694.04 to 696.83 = 0.25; 25.6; 32.6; 30.1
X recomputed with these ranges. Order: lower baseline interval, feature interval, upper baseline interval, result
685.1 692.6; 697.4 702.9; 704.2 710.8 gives -0.19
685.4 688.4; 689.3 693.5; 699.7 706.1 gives -0.05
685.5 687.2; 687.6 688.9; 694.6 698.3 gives 0.15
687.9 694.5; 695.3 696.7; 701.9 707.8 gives -0.14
